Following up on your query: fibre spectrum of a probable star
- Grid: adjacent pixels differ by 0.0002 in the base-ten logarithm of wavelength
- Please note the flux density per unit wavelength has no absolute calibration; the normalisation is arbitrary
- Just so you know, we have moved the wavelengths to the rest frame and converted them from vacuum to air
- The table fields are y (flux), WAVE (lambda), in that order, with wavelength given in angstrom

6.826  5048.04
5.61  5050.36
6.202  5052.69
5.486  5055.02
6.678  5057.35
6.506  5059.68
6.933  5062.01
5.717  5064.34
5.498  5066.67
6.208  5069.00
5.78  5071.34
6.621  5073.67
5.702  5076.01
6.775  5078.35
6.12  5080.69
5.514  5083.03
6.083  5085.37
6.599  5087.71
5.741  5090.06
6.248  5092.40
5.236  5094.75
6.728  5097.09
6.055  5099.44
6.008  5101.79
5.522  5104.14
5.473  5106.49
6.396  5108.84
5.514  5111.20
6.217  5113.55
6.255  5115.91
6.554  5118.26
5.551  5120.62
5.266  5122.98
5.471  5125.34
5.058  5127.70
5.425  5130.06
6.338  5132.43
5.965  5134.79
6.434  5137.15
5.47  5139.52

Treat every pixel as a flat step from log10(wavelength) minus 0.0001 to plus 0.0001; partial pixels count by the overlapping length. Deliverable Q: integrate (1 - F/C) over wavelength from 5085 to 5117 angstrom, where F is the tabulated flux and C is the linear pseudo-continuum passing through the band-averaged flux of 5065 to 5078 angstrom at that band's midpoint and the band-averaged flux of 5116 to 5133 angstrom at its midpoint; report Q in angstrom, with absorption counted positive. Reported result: -0.98 angstrom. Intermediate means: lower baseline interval 6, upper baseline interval 5.68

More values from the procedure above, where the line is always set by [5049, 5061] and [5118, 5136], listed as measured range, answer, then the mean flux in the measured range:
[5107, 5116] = -0.4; 6.03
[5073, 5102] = -0.9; 6.1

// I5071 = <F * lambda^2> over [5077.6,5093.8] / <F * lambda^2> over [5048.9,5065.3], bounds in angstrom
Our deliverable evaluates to 1.00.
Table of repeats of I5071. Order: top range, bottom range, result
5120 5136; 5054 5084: 0.93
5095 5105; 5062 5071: 1.02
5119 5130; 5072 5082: 0.88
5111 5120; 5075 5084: 1.04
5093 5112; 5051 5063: 0.95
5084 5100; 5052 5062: 0.98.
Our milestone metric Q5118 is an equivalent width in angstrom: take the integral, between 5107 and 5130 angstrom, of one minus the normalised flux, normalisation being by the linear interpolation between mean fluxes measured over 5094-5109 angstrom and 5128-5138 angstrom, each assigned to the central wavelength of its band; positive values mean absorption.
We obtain 0.6 angstrom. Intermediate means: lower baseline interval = 5.91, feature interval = 5.78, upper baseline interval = 5.94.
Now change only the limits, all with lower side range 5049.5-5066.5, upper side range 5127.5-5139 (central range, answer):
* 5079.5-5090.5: 0.0 angstrom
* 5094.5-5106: 0.1 angstrom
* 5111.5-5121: -0.3 angstrom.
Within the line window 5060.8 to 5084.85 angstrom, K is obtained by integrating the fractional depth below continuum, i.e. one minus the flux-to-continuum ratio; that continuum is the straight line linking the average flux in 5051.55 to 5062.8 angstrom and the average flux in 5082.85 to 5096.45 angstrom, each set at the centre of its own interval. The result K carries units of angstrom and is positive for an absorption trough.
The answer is 0.3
